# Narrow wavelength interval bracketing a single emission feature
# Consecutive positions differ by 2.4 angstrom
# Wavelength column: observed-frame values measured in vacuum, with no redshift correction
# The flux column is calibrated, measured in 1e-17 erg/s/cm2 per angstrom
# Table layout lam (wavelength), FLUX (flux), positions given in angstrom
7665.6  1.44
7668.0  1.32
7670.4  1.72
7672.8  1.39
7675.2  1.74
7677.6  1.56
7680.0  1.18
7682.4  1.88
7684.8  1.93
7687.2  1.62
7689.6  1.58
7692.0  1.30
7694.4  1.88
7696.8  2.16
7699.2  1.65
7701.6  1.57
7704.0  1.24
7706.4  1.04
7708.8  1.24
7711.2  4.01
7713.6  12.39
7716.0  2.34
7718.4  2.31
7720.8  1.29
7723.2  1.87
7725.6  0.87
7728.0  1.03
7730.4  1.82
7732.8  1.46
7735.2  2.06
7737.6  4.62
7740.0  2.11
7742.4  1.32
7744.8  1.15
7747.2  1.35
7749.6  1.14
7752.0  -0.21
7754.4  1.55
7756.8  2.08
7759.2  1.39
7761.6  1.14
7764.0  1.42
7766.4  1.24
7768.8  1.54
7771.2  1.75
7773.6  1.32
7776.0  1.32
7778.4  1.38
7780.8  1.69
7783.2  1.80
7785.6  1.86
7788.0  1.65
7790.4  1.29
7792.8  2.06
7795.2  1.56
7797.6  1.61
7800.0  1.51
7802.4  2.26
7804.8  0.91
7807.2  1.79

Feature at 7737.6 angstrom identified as [N II]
